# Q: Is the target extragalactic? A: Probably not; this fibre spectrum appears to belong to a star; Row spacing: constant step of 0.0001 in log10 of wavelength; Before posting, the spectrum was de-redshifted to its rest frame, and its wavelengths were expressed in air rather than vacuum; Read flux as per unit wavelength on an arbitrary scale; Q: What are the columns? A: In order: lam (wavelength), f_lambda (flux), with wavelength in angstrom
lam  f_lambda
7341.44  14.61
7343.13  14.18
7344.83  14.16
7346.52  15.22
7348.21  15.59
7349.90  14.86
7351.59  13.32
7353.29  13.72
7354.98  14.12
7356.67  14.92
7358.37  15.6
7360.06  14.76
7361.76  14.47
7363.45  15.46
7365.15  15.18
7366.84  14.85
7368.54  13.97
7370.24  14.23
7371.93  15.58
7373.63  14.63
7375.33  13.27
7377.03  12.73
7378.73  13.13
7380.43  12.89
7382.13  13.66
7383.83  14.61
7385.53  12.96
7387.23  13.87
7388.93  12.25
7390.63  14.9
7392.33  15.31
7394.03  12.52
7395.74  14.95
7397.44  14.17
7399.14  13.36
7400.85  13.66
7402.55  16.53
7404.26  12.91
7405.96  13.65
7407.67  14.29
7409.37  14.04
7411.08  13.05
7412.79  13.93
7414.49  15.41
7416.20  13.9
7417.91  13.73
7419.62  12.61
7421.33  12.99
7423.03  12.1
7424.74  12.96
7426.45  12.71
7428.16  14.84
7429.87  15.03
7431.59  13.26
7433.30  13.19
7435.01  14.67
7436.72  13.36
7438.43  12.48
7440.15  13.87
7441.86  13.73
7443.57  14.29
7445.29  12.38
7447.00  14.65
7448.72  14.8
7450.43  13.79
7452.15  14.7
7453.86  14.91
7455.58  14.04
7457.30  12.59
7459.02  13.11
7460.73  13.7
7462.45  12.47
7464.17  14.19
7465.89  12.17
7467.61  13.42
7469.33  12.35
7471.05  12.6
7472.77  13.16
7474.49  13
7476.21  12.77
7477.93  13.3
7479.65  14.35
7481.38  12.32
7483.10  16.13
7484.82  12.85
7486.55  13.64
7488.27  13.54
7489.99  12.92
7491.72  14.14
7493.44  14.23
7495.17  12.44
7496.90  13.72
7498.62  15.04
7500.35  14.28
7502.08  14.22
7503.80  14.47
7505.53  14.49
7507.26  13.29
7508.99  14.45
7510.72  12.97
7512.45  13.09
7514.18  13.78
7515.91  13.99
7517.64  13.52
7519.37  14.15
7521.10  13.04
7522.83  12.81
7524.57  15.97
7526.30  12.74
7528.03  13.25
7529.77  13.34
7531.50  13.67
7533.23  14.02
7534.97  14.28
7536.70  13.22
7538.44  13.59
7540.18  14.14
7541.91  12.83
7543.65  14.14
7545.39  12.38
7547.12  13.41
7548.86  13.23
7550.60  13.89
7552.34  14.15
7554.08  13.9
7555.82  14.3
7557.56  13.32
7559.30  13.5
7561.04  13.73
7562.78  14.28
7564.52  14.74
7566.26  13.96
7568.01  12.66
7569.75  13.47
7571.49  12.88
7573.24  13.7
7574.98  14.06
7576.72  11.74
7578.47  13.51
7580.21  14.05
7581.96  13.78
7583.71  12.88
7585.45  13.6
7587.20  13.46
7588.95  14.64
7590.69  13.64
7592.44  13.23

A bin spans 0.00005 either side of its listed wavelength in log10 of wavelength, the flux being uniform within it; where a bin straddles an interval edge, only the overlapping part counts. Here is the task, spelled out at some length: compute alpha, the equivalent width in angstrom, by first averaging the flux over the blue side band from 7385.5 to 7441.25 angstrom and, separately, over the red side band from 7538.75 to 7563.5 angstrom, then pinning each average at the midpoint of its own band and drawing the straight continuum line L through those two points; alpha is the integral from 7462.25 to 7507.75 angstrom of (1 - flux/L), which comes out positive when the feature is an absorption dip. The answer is 0.5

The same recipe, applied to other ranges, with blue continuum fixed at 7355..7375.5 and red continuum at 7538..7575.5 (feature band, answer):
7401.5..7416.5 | 0.33 angstrom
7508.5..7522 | 0.28 angstrom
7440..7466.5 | 0.99 angstrom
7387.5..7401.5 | 0.67 angstrom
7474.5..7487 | 0.45 angstrom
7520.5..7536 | 0.14 angstrom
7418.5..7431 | 0.94 angstrom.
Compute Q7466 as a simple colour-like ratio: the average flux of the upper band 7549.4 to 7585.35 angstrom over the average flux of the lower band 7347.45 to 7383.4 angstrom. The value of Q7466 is 0.95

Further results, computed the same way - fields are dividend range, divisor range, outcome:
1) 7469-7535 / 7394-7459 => 0.99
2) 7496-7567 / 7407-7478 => 1.02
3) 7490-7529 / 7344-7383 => 0.96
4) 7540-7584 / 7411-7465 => 0.99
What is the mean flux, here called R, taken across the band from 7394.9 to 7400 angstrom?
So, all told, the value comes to 14.2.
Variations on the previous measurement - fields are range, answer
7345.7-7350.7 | 15.2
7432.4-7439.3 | 13.4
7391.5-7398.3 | 14.2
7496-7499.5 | 14.4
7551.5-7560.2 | 13.8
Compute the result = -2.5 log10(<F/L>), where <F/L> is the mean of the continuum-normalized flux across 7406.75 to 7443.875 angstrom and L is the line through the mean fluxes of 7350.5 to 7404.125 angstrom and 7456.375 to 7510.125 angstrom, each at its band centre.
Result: 0.02 mag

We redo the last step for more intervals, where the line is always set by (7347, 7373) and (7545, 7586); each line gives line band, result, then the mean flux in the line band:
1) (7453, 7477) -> 0.08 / 13.2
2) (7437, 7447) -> 0.06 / 13.5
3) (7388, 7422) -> 0.04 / 13.9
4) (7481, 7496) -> 0.03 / 13.6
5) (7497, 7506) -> -0.04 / 14.4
